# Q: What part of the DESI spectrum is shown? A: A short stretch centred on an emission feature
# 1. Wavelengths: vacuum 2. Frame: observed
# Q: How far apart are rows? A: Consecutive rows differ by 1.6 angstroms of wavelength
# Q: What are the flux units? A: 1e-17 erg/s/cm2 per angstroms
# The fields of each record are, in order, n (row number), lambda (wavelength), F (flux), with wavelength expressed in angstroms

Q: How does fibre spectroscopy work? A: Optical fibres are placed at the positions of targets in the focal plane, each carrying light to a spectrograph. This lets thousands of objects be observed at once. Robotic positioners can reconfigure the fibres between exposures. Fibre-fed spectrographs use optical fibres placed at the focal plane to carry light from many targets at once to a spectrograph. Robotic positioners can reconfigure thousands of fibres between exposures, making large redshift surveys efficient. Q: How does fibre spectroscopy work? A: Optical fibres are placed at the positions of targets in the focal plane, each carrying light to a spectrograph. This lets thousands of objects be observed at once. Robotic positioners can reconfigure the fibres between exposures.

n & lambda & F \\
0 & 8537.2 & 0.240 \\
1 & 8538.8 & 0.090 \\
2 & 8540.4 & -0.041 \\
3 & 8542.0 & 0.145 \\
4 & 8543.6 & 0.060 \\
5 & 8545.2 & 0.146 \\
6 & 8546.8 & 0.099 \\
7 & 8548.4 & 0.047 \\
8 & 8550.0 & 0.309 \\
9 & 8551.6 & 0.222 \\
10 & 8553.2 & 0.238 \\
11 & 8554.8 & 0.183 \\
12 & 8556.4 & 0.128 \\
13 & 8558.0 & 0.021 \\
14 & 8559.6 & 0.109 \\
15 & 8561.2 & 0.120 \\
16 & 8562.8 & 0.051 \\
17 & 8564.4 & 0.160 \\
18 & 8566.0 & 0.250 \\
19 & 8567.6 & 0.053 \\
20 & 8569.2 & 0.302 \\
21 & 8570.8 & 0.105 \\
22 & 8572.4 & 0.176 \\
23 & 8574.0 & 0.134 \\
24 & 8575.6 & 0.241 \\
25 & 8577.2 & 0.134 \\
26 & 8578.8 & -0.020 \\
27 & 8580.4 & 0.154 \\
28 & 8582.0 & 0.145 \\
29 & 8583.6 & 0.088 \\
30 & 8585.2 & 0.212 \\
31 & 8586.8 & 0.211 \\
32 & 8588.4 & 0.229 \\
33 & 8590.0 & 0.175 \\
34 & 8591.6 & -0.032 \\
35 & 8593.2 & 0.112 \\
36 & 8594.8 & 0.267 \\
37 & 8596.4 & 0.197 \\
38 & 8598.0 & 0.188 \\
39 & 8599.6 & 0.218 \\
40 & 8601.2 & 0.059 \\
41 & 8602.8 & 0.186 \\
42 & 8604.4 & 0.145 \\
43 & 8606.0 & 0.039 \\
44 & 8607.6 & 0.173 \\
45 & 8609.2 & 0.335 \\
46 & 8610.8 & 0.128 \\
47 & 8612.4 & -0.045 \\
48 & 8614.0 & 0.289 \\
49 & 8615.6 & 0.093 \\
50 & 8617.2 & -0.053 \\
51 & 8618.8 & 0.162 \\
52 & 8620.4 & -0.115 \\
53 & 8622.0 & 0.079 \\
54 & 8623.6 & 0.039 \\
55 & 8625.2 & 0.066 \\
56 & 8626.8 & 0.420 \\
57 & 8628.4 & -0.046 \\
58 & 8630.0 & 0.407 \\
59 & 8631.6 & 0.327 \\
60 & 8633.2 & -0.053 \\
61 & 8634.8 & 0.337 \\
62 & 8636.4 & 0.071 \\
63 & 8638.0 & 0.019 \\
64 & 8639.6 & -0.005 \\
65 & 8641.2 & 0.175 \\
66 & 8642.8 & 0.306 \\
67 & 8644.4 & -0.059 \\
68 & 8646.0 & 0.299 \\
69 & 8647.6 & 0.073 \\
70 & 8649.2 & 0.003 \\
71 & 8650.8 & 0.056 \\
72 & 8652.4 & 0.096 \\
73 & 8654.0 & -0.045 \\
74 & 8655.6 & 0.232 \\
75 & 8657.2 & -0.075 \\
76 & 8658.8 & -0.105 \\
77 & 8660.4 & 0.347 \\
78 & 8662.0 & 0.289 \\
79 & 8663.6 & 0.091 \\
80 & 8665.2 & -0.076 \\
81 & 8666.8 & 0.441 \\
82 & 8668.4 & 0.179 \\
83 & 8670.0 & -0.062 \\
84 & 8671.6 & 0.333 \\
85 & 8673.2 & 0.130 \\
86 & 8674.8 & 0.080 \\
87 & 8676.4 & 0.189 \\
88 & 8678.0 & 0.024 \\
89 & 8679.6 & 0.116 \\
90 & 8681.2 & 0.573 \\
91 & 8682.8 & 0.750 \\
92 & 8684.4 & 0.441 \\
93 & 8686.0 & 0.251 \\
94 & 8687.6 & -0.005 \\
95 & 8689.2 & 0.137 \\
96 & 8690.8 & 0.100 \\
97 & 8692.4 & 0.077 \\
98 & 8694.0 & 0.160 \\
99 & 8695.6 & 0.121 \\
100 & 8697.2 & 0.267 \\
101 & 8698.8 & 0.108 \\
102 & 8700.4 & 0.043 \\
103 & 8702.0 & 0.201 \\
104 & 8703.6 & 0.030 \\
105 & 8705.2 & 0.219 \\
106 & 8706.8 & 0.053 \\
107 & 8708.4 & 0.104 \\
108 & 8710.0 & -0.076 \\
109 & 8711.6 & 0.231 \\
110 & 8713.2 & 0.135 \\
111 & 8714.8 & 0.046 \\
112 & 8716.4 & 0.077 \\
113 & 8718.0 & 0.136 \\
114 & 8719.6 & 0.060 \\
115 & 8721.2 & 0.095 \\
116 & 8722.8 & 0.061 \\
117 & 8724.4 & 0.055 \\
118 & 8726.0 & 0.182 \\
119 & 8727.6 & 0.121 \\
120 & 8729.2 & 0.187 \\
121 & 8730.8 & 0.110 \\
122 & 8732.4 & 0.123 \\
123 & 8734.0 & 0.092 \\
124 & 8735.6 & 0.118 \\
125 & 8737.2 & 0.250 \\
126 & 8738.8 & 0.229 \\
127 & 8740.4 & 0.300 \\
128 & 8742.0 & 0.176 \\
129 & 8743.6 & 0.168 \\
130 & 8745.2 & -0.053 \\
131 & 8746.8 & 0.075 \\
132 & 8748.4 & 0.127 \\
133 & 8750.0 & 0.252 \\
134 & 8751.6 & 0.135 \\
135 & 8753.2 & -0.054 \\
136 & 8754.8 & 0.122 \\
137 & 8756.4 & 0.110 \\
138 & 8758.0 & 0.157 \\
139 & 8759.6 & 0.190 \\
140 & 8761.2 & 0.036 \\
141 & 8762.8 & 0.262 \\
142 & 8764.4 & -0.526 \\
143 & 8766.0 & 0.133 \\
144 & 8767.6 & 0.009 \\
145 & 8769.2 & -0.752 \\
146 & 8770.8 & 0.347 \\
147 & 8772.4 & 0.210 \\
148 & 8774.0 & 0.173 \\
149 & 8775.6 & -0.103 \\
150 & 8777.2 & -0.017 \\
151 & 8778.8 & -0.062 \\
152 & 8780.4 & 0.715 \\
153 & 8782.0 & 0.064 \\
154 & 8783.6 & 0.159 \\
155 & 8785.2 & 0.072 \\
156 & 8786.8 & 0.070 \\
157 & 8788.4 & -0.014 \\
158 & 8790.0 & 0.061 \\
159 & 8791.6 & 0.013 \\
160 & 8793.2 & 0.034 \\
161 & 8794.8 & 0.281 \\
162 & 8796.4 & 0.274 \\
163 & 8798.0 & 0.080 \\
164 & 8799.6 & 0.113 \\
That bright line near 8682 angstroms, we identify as H-beta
